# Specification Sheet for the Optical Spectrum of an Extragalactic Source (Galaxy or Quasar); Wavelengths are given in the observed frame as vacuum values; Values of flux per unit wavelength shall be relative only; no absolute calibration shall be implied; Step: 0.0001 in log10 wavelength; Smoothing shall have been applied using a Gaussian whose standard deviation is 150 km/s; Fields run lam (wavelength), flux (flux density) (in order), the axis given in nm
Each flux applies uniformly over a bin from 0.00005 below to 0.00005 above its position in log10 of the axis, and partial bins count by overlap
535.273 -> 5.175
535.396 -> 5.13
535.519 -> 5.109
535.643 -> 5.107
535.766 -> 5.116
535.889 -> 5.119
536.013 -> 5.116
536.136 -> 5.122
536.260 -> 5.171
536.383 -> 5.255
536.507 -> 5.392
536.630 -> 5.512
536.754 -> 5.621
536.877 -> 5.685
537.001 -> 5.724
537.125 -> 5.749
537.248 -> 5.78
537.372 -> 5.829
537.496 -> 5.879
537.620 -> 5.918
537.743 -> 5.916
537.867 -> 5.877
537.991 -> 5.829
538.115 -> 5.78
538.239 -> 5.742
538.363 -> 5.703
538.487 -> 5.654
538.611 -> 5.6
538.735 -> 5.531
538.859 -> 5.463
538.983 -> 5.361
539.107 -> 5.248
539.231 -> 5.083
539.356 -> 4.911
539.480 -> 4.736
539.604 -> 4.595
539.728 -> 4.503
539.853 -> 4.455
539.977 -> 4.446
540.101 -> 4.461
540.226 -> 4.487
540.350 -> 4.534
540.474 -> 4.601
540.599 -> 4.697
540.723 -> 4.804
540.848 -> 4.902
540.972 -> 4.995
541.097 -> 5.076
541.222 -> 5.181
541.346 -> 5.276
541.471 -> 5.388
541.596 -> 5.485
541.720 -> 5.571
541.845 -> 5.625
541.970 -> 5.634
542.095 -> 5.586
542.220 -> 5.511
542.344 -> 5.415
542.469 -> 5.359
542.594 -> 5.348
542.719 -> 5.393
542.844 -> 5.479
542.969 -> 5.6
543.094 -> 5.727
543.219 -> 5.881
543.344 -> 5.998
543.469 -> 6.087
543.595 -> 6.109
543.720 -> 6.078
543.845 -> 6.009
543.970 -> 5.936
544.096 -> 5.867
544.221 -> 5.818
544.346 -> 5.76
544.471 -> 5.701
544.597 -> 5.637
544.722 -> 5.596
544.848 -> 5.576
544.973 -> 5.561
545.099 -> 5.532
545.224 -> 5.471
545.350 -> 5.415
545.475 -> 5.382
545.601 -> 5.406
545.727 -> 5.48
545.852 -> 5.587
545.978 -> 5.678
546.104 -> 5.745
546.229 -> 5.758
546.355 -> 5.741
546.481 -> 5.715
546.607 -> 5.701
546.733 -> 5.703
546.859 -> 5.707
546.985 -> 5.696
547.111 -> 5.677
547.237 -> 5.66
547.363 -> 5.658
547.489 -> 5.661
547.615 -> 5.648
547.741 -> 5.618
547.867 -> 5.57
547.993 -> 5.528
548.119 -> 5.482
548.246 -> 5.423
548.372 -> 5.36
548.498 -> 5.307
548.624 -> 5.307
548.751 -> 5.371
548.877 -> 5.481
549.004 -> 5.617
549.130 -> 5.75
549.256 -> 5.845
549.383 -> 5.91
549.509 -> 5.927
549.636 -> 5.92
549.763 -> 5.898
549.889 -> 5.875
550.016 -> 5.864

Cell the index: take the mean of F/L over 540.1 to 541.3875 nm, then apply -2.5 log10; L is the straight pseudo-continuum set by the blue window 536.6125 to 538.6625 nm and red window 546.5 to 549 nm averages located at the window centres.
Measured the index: 0.18 mag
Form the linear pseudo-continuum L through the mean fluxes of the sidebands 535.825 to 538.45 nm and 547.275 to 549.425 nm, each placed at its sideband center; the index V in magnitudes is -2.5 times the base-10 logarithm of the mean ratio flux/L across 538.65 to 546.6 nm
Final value 0.04 mag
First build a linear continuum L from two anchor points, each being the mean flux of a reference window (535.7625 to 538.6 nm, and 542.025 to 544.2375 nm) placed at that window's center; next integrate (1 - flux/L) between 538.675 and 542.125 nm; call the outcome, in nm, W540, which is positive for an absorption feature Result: 0.40 nm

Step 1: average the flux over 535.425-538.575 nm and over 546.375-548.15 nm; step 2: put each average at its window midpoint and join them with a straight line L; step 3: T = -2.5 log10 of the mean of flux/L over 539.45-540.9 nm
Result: 0.21 mag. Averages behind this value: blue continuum 5.54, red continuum 5.65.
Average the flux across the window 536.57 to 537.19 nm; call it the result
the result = 5.66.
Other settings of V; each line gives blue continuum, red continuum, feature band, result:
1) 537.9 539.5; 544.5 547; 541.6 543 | 0.01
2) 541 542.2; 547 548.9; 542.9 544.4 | -0.09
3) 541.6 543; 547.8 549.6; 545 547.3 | -0.01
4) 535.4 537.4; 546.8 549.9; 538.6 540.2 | 0.11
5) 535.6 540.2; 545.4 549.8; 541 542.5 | 0.01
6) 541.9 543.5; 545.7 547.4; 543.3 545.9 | -0.01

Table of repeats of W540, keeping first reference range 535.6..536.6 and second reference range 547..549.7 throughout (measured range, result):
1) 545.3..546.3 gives -0.007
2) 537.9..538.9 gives -0.077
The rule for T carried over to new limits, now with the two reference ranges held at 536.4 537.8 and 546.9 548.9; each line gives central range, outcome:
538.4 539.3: 0.051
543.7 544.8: -0.041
